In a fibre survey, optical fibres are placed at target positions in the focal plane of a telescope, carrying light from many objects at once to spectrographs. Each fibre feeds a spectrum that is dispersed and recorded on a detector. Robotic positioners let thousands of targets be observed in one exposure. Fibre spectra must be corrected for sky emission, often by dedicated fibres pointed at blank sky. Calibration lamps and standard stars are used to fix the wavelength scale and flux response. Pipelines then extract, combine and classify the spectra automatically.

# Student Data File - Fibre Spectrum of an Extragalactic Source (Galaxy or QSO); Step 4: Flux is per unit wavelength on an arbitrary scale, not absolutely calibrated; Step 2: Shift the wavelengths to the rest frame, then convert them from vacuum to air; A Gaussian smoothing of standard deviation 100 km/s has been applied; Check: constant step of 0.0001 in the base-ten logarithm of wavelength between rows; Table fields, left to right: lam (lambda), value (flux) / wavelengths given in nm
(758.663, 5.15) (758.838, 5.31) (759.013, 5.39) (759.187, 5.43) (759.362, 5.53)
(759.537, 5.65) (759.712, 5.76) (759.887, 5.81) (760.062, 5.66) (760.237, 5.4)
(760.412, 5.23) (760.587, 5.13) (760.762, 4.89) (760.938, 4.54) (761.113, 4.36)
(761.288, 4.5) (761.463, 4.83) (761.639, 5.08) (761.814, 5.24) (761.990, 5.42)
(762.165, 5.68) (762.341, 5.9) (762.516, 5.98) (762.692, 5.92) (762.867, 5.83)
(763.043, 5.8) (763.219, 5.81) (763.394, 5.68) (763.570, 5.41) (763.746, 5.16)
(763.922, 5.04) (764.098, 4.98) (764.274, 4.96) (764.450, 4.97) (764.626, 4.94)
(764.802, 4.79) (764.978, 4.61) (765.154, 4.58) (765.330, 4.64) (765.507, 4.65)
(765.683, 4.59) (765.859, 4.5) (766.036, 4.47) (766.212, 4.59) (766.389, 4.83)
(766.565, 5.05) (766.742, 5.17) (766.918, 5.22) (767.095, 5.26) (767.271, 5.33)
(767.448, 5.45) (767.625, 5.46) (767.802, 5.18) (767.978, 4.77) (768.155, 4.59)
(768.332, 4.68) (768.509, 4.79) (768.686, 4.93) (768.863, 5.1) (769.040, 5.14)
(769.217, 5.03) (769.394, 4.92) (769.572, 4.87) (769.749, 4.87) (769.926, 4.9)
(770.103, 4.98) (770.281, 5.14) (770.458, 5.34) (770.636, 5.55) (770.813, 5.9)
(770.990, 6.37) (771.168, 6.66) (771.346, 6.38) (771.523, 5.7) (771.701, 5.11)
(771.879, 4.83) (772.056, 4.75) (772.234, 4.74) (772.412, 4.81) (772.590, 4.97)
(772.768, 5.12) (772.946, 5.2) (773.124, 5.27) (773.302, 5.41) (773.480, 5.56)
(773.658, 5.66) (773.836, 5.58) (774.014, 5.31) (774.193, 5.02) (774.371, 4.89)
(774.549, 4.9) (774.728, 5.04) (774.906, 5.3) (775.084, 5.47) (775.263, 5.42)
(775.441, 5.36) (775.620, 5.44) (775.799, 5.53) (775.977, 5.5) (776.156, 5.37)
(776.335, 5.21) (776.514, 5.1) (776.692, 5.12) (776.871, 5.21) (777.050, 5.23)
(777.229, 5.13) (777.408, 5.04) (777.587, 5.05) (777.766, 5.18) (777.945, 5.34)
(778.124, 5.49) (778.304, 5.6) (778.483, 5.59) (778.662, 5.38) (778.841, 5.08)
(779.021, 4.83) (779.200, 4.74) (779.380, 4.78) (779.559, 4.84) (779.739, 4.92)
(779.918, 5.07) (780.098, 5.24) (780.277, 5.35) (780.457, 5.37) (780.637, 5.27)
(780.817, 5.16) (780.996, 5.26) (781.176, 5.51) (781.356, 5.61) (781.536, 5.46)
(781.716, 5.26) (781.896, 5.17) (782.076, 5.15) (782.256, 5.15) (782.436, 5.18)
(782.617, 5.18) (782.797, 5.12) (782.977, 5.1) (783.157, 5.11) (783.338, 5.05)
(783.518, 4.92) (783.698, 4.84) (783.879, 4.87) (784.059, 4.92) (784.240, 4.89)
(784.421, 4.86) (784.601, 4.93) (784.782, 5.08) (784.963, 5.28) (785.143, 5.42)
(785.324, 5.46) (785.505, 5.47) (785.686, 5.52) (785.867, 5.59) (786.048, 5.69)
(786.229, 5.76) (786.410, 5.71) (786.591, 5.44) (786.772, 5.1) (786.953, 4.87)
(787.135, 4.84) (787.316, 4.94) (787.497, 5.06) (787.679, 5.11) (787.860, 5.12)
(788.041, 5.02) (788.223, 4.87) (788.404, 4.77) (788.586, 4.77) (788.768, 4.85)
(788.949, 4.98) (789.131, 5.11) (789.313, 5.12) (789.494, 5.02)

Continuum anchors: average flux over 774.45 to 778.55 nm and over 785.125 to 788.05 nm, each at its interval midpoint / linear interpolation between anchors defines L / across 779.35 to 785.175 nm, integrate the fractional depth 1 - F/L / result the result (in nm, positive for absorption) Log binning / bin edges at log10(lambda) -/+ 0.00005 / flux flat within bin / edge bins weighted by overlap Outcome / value 0.18 nm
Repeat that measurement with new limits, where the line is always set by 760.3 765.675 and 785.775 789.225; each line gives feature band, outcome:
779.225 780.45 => 0.02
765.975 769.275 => 0.09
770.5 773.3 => -0.15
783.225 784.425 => 0.05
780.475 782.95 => -0.06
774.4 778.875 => -0.12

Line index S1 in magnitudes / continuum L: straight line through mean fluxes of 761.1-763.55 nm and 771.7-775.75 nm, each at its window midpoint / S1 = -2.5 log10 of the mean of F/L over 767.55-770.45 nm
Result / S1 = 0.07 mag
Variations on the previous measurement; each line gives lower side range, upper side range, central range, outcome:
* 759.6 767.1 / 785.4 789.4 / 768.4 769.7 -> 0.04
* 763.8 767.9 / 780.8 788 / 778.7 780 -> 0.05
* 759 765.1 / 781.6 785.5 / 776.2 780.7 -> 0.00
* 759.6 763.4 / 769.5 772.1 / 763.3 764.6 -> 0.05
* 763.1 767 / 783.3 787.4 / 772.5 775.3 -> -0.04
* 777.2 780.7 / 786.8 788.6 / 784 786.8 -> -0.07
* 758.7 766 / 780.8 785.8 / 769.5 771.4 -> -0.07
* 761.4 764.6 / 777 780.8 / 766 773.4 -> 0.03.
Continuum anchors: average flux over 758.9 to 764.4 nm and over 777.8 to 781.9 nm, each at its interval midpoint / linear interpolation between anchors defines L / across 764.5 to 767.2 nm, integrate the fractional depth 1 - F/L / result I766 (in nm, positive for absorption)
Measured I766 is 0.27 nm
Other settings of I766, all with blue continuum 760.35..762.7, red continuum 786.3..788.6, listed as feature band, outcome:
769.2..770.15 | 0.04 nm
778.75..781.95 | -0.04 nm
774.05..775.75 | -0.03 nm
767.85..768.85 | 0.07 nm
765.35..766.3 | 0.11 nm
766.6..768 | -0.03 nm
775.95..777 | -0.03 nm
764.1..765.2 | 0.07 nm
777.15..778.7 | -0.06 nm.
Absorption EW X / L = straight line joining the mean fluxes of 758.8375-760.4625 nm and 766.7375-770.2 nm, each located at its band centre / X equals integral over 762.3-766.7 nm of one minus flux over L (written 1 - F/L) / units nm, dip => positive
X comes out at 0.14 nm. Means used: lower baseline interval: 5.54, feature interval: 5.1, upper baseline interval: 5.03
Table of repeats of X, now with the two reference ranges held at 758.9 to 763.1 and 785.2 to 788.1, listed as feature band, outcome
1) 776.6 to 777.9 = 0.04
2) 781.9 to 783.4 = 0.05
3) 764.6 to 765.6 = 0.13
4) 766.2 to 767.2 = 0.06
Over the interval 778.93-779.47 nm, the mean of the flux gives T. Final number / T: 4.78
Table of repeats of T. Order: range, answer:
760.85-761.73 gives 4.67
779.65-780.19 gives 5.09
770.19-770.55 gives 5.23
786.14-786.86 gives 5.51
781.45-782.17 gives 5.26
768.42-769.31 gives 5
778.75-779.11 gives 4.95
